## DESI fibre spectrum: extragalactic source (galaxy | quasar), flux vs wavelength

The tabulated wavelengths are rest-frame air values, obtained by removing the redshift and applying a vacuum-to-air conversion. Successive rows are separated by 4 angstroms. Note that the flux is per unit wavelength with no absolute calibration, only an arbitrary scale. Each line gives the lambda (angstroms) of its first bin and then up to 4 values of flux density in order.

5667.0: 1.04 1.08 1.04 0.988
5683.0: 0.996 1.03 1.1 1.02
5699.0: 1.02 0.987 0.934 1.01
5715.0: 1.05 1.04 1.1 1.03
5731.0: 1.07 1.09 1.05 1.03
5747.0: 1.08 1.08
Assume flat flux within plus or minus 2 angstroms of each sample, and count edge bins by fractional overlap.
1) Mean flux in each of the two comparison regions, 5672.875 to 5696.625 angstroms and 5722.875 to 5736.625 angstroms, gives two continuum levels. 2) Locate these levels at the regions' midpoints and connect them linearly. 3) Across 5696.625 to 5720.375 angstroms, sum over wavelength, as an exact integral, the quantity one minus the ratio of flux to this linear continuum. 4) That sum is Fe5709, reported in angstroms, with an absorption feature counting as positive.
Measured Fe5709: 1.0 angstroms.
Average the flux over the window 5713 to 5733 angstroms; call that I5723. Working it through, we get 1.06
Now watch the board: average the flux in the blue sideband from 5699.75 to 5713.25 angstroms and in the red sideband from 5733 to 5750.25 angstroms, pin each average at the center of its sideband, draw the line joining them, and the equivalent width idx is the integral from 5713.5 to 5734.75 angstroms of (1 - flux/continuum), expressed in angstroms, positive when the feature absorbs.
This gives -0.78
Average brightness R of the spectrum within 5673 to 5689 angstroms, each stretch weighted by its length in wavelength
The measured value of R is 1.01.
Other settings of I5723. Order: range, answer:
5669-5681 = 1.04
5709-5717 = 1.03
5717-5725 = 1.07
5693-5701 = 1.02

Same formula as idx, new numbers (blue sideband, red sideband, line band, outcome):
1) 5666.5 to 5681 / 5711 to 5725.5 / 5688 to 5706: 0.3 angstroms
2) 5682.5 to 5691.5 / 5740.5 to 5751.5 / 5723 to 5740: -0.2 angstroms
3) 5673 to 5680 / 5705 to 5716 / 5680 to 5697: -0.4 angstroms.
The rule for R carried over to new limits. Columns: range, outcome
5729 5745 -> 1.06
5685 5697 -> 1.05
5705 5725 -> 1.03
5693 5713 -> 0.994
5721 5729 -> 1.06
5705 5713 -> 0.972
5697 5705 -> 1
